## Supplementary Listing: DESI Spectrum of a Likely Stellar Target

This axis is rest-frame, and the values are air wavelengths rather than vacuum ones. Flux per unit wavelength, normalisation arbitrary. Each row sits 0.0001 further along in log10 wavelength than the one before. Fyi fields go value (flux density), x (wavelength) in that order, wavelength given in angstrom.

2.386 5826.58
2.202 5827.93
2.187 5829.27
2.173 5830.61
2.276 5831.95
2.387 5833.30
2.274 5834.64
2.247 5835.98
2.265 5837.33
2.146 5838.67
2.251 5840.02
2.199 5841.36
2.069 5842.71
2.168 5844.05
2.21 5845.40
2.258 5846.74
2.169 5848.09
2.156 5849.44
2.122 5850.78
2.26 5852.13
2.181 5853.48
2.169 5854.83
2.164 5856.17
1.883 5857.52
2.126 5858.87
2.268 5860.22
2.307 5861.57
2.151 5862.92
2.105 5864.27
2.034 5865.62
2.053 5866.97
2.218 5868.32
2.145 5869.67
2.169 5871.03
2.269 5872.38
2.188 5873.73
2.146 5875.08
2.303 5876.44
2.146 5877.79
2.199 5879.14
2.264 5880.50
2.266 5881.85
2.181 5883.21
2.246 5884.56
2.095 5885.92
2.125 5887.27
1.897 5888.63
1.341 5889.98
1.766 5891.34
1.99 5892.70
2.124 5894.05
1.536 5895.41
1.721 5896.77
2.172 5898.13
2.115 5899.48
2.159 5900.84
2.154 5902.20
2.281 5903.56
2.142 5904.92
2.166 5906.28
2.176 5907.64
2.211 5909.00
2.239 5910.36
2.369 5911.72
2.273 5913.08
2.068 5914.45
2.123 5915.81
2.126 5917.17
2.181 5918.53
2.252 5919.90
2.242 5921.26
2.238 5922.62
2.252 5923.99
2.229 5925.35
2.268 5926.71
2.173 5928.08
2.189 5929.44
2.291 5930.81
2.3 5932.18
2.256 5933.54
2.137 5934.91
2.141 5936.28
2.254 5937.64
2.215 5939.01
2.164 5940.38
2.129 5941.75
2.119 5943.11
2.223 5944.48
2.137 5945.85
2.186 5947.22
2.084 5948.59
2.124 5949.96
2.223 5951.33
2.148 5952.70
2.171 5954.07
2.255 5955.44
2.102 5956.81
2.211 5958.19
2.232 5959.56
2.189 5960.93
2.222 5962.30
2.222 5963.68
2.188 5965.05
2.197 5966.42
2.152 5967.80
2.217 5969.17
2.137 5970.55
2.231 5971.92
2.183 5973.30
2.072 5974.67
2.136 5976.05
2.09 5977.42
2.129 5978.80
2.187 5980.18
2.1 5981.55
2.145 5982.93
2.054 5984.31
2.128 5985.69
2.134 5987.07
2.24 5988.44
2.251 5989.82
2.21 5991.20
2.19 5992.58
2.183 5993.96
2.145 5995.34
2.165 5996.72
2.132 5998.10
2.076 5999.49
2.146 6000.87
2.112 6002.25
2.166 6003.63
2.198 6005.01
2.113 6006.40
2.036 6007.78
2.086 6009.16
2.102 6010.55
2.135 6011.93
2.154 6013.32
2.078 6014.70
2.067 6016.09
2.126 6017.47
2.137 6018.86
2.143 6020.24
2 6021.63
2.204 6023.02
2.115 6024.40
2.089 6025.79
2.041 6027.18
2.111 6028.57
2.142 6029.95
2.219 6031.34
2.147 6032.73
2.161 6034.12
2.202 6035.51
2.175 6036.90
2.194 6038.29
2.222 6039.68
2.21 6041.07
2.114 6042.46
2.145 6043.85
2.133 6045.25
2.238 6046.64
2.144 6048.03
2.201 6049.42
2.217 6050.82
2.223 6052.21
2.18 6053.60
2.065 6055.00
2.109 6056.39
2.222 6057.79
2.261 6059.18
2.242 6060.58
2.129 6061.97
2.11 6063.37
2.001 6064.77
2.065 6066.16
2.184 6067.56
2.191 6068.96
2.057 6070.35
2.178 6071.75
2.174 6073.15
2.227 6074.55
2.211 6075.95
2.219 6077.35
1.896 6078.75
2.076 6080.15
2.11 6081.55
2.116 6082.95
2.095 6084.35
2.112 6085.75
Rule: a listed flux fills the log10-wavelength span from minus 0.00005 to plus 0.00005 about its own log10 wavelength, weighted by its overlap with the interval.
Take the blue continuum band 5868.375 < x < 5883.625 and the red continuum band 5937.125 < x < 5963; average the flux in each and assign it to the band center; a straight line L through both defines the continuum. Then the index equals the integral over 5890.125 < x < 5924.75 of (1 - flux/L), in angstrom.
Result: 1.3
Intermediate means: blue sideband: 2.21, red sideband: 2.18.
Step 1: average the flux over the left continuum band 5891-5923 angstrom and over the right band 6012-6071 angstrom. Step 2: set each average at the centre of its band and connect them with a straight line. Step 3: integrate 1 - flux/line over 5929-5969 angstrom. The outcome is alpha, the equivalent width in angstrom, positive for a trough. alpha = -1.1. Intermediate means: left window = 2.12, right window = 2.15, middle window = 2.19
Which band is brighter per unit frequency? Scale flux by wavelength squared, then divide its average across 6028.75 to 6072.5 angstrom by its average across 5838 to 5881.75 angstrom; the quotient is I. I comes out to 1.06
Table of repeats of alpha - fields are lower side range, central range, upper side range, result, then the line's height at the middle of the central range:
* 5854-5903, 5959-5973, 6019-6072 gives -0.50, 2.12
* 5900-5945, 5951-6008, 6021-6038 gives 0.12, 2.17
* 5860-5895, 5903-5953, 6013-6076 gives -1.81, 2.12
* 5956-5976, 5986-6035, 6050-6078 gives 0.83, 2.17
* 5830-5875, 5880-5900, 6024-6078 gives 1.77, 2.18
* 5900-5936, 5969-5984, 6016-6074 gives 0.27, 2.18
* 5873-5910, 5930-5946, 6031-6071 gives -0.72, 2.1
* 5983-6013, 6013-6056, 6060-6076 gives -0.09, 2.14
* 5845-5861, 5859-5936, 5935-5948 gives 0.88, 2.17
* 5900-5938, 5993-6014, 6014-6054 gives 0.35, 2.17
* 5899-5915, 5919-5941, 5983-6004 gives -0.39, 2.19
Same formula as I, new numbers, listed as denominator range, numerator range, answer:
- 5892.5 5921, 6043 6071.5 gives 1.07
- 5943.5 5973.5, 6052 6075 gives 1.02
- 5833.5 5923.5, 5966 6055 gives 1.05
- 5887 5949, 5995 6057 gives 1.04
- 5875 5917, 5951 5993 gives 1.06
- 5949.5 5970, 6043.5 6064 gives 1.02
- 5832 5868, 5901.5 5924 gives 1.03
